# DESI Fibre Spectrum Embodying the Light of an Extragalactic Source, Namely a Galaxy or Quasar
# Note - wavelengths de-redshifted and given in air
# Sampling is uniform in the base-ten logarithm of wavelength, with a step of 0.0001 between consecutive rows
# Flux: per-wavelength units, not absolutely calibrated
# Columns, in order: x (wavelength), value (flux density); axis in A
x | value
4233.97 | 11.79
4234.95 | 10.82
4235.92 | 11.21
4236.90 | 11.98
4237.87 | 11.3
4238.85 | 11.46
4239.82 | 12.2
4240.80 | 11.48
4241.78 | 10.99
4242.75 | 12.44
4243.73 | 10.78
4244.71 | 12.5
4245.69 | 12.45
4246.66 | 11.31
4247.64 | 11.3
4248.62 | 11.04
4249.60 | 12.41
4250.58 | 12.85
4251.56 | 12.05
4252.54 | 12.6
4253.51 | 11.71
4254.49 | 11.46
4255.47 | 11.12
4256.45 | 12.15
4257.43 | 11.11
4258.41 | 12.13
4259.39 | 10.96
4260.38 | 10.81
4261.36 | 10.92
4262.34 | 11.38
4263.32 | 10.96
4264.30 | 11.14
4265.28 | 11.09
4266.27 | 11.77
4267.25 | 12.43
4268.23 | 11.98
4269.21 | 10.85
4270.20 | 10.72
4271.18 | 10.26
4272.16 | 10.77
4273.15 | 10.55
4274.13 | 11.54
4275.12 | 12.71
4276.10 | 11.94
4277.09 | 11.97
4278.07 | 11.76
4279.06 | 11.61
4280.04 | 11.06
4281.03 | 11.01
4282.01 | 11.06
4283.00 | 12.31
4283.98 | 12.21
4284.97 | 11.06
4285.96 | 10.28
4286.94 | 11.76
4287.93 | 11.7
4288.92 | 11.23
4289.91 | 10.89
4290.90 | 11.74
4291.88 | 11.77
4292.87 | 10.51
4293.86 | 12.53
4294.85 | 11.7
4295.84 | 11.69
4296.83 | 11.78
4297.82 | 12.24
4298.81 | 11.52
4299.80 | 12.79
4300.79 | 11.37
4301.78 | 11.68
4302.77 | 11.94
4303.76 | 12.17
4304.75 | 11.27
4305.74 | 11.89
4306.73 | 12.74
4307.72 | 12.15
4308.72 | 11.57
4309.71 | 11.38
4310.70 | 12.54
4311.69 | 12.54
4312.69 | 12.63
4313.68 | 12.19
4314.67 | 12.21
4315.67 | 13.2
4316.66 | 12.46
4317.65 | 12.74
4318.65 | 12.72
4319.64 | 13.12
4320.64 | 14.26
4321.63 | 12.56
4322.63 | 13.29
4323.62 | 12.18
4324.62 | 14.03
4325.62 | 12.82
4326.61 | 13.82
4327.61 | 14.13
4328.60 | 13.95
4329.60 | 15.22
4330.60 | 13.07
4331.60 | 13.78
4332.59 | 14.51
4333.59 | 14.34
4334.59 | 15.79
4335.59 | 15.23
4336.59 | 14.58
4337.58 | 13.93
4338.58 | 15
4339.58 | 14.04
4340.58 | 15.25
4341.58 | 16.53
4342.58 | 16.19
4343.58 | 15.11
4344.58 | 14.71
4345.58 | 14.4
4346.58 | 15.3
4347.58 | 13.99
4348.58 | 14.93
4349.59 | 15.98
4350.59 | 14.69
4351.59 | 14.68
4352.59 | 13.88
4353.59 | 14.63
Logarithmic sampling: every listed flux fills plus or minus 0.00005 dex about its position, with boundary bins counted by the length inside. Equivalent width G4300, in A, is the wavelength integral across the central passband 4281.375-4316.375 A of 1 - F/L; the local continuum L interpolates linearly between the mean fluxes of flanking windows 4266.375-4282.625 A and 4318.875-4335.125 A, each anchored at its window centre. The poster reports 1.9 A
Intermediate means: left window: 11.4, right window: 13.8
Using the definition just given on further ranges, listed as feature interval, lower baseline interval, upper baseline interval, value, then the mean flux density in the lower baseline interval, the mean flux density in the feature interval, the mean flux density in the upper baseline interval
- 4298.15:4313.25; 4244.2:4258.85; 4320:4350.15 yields 1.7 A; 11.9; 12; 14.4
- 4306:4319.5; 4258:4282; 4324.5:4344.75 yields 1.1 A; 11.3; 12.4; 14.6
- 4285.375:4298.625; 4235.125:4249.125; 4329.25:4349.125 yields 1.7 A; 11.6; 11.5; 14.8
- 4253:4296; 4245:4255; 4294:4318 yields 2.1 A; 11.9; 11.4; 12.1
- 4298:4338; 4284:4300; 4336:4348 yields 1.0 A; 11.6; 13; 14.9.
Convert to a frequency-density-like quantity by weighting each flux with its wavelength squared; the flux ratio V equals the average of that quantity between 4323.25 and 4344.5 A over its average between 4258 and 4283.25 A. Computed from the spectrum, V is 1.31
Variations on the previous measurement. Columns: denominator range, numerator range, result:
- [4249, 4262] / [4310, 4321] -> 1.12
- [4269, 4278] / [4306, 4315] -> 1.10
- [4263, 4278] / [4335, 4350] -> 1.36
